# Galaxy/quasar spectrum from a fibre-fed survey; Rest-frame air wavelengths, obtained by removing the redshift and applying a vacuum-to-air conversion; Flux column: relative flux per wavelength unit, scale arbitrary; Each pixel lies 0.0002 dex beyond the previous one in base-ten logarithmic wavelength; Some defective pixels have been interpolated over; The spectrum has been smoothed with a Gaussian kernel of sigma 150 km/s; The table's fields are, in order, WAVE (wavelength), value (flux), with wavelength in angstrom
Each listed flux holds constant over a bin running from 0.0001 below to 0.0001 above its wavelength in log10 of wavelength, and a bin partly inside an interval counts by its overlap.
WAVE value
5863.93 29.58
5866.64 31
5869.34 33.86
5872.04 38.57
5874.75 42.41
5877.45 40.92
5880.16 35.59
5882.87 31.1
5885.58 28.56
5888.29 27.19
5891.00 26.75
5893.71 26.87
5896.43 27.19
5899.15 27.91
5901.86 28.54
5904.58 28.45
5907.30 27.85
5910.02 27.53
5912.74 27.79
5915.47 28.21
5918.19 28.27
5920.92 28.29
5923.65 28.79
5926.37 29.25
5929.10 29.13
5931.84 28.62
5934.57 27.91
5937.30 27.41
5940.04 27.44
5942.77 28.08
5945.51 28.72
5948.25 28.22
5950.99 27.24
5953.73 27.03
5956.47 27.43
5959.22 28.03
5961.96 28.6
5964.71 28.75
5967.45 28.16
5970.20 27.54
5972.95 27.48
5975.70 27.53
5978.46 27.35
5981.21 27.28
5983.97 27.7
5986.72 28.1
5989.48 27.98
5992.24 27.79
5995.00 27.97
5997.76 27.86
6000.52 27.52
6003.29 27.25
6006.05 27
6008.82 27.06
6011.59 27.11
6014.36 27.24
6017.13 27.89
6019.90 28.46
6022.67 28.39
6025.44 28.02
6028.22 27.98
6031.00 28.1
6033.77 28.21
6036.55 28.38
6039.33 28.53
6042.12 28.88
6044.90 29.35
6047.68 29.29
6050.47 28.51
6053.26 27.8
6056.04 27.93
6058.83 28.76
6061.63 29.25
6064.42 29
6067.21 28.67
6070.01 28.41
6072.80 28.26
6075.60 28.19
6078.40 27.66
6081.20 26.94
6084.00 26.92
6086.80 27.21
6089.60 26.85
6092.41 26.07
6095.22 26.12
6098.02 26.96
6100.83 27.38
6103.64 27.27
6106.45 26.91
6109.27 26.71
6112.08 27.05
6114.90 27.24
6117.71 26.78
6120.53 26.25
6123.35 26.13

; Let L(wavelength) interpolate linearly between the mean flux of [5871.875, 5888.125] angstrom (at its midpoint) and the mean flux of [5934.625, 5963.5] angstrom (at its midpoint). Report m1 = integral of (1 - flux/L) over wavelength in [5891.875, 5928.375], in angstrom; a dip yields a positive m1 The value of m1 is 4.5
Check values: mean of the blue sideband 35.3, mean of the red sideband 27.8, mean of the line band 28.1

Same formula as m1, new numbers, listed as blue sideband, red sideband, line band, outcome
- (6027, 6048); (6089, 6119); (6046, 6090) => -0.6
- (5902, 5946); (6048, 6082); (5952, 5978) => 0.4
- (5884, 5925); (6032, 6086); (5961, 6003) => 0.5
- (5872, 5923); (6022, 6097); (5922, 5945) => 1.1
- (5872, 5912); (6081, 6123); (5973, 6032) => 2.0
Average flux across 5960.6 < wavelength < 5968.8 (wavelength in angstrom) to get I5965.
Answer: 28.5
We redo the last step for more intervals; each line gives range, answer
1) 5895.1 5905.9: 28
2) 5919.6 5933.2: 28.8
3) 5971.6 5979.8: 27.4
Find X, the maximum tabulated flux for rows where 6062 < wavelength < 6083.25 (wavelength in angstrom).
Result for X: 29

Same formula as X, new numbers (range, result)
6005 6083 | 29.35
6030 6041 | 28.53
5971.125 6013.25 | 28.1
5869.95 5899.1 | 42.41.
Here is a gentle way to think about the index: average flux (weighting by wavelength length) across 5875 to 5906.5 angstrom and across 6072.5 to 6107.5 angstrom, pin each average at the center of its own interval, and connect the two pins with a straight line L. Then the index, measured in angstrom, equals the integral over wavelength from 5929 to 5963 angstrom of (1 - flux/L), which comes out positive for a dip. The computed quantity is 1.7 angstrom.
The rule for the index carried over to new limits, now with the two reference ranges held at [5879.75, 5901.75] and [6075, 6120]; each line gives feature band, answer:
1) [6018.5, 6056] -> -1.35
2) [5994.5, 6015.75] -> 0.27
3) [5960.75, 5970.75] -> -0.11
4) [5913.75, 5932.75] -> -0.20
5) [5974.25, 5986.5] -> 0.16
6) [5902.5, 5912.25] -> 0.17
